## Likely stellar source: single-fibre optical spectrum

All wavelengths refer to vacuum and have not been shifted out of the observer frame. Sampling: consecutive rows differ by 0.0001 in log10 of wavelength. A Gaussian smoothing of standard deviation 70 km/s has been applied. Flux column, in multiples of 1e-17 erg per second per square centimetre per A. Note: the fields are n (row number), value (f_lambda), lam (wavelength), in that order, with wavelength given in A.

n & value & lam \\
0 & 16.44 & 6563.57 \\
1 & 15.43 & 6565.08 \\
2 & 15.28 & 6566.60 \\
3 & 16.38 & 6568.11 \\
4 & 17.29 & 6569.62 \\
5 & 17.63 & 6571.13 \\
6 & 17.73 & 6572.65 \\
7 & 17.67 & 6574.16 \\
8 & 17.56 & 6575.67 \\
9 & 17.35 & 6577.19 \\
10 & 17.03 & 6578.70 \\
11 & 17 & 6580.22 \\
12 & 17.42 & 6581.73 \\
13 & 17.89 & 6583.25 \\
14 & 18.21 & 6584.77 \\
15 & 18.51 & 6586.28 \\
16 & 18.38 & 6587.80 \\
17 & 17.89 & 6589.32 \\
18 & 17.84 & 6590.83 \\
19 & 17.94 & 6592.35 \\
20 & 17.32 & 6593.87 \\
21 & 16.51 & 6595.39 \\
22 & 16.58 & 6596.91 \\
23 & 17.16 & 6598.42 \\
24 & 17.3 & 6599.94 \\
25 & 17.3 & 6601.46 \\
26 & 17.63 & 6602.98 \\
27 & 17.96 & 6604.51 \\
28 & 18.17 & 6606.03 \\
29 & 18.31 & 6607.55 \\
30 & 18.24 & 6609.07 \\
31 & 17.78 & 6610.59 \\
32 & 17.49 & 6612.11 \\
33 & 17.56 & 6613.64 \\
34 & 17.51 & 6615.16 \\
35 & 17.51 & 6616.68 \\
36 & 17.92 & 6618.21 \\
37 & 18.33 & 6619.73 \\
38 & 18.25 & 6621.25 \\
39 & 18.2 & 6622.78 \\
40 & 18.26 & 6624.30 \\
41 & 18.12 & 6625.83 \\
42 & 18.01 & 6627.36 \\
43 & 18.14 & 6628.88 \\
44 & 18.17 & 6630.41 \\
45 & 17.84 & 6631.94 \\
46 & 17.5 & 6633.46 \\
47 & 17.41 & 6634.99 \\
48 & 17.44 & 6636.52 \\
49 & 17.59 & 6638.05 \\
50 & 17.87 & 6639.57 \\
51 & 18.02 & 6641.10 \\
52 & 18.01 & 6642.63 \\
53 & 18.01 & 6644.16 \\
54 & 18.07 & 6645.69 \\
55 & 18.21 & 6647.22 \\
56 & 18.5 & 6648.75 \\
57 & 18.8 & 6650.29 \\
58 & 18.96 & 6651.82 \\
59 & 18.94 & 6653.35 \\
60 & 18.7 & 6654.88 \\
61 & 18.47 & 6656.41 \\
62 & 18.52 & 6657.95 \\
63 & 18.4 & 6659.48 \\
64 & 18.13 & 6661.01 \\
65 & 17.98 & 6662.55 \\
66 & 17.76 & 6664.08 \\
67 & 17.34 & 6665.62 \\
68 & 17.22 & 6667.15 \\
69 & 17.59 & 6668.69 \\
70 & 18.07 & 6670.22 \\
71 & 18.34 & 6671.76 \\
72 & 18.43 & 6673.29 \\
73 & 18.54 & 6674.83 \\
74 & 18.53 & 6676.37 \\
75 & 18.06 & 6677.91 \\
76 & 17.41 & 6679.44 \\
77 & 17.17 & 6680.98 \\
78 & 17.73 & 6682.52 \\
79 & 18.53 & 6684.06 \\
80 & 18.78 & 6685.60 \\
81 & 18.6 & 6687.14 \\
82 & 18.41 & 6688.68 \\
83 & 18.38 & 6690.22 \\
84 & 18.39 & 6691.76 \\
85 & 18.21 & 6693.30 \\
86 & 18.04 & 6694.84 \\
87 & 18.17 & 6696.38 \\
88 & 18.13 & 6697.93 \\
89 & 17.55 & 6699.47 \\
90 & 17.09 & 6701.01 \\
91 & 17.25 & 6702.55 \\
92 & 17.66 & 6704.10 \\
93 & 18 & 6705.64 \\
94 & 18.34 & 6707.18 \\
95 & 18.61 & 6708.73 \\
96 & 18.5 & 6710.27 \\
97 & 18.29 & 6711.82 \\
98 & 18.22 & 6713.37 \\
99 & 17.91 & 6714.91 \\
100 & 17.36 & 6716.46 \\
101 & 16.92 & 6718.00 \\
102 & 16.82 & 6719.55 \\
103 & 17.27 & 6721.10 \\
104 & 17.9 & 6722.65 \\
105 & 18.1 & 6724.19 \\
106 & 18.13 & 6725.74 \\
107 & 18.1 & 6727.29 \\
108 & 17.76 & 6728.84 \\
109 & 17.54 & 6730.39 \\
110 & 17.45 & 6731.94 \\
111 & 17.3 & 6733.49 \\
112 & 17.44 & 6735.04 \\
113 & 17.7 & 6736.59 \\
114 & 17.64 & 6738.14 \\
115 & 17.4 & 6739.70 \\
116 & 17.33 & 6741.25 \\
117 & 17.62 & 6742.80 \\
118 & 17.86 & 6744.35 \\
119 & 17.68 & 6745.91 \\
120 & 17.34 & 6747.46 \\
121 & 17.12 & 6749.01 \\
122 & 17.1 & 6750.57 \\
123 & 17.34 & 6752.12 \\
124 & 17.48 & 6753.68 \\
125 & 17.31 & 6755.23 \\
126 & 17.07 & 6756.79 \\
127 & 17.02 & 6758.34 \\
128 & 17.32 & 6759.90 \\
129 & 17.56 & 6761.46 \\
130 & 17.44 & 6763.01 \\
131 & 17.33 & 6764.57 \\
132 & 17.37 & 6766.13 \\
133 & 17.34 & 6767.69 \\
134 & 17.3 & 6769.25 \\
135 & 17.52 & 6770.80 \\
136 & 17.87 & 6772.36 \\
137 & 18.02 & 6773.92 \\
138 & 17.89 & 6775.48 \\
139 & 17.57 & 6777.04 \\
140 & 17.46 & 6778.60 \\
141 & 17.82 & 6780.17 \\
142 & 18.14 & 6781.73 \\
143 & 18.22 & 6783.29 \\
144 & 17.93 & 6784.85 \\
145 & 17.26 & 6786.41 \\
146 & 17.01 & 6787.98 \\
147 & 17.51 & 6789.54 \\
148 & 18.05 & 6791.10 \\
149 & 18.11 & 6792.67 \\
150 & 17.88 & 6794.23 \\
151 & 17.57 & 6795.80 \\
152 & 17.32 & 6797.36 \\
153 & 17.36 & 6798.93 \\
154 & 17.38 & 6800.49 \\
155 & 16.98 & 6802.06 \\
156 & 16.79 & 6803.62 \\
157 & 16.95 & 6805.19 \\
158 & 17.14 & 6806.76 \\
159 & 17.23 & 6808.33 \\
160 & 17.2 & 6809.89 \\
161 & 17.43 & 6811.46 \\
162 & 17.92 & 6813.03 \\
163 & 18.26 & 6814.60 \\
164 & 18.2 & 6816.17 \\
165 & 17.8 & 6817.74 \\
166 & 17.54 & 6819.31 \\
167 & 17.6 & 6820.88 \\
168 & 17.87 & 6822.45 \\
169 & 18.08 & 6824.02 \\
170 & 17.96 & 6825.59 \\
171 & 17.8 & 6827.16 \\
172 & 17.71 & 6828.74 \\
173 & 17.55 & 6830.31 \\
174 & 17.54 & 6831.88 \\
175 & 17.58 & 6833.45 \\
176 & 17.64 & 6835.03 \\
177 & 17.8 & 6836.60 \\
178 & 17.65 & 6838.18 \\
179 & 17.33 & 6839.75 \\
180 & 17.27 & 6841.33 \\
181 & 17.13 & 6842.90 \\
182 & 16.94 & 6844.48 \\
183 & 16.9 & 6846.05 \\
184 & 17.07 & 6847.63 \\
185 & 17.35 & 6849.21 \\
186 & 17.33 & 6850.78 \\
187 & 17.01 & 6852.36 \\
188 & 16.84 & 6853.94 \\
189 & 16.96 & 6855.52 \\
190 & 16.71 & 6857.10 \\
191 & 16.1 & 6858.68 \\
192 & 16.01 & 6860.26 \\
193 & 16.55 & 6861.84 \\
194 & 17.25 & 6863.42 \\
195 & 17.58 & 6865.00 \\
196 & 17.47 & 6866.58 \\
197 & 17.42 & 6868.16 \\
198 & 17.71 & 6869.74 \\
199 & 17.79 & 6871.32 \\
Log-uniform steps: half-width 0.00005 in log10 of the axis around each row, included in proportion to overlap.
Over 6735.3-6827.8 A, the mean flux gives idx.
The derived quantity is 17.5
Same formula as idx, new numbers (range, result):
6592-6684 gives 17.9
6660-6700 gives 18.1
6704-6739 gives 17.8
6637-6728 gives 18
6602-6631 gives 18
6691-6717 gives 18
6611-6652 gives 18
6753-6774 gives 17.4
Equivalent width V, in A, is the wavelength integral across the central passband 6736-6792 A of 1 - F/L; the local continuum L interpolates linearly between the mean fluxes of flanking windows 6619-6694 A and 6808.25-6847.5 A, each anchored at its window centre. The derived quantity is 0.8 A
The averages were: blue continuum 18.1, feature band 17.5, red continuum 17.6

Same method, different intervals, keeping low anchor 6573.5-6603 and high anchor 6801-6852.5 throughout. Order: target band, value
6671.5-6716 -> -1.5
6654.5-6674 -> -0.6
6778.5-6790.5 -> -0.1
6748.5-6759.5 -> 0.2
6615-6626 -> -0.3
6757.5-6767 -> 0.1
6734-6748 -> 0.0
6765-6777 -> -0.1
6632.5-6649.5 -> -0.4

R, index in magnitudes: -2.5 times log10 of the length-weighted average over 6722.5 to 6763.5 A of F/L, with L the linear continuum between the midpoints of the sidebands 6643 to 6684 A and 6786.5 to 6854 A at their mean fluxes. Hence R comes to 0.018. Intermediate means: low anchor 18.2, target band 17.5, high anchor 17.5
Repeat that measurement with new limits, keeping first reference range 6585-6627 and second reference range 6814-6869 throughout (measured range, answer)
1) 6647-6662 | -0.05 mag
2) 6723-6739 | -0.01 mag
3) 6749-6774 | 0.01 mag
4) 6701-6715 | -0.03 mag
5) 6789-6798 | -0.02 mag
